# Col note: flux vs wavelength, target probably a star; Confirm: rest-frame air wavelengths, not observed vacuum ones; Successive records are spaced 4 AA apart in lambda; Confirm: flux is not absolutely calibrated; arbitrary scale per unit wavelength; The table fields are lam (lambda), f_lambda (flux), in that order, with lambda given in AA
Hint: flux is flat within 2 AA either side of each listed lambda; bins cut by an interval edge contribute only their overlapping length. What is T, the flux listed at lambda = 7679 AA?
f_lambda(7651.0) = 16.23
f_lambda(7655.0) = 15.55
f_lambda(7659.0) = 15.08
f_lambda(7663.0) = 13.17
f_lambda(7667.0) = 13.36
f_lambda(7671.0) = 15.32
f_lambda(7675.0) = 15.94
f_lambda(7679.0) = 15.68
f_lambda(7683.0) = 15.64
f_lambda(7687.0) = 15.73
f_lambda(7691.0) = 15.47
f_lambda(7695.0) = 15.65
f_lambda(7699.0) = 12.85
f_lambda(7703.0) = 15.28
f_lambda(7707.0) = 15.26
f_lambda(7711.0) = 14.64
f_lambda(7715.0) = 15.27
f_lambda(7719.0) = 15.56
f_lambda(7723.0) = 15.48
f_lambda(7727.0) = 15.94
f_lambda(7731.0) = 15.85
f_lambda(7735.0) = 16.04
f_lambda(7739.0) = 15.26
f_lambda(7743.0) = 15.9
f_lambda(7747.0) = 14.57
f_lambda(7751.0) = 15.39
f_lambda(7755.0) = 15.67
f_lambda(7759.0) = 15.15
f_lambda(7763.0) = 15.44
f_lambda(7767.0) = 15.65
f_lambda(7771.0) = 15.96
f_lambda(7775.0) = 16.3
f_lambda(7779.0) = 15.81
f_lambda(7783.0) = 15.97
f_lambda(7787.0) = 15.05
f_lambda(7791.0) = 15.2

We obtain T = 15.68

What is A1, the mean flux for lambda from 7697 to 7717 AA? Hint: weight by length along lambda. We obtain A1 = 14.7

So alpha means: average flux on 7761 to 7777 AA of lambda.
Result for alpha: 15.8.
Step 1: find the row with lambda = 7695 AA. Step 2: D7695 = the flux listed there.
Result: 15.65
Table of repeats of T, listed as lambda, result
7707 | 15.26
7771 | 15.96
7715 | 15.27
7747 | 14.57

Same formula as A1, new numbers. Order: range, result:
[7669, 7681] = 15.6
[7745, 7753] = 15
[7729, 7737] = 15.9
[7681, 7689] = 15.7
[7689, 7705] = 14.8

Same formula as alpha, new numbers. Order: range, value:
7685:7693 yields 15.6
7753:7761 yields 15.4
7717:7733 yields 15.7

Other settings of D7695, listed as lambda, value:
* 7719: 15.56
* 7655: 15.55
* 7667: 13.36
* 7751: 15.39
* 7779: 15.81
